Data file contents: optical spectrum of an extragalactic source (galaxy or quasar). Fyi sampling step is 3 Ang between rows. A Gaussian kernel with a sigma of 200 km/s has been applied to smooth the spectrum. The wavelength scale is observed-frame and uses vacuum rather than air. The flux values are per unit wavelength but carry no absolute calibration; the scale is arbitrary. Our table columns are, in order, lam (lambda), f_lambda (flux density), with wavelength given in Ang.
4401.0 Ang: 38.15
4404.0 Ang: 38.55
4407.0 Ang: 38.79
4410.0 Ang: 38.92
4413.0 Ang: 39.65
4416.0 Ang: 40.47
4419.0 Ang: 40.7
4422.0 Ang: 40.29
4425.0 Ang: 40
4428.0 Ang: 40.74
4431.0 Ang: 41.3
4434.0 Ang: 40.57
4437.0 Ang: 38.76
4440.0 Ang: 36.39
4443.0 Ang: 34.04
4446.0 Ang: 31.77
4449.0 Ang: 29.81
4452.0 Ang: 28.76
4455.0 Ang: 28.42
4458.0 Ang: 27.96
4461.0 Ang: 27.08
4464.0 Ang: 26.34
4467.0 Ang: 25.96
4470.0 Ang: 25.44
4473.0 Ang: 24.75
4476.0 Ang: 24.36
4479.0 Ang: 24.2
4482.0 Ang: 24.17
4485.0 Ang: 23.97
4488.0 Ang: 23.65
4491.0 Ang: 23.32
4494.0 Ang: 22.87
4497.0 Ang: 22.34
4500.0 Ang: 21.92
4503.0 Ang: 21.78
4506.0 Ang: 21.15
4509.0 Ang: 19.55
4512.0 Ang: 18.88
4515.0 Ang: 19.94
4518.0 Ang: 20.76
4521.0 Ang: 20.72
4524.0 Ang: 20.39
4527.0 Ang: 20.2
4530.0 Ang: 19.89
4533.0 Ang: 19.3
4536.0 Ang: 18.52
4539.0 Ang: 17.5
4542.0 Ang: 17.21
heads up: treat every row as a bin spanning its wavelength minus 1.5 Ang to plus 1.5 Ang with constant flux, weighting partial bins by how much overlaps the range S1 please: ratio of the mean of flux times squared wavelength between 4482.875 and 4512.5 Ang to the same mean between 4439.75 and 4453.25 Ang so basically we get 0.71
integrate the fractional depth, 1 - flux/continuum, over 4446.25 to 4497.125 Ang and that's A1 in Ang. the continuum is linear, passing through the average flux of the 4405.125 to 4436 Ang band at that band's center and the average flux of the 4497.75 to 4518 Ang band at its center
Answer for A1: 5.1 Ang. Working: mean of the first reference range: 40.1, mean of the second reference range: 20.6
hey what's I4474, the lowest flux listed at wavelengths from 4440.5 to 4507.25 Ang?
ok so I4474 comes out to 21.15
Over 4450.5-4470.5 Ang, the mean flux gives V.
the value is 27.2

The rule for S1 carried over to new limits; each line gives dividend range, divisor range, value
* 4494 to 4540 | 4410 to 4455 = 0.57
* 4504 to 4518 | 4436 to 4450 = 0.61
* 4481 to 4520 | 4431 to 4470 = 0.71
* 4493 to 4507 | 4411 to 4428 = 0.57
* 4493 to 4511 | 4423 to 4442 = 0.56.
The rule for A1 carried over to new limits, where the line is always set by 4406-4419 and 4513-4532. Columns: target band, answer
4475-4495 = 2.3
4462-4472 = 1.4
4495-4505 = 0.9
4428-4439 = -1.3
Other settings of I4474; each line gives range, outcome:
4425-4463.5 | 27.08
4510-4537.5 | 18.52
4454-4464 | 26.34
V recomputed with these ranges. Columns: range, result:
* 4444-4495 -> 26.2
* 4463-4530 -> 22.5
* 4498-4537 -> 20.3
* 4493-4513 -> 21.2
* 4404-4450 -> 38.3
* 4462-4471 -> 26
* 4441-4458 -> 30.5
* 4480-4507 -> 22.9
